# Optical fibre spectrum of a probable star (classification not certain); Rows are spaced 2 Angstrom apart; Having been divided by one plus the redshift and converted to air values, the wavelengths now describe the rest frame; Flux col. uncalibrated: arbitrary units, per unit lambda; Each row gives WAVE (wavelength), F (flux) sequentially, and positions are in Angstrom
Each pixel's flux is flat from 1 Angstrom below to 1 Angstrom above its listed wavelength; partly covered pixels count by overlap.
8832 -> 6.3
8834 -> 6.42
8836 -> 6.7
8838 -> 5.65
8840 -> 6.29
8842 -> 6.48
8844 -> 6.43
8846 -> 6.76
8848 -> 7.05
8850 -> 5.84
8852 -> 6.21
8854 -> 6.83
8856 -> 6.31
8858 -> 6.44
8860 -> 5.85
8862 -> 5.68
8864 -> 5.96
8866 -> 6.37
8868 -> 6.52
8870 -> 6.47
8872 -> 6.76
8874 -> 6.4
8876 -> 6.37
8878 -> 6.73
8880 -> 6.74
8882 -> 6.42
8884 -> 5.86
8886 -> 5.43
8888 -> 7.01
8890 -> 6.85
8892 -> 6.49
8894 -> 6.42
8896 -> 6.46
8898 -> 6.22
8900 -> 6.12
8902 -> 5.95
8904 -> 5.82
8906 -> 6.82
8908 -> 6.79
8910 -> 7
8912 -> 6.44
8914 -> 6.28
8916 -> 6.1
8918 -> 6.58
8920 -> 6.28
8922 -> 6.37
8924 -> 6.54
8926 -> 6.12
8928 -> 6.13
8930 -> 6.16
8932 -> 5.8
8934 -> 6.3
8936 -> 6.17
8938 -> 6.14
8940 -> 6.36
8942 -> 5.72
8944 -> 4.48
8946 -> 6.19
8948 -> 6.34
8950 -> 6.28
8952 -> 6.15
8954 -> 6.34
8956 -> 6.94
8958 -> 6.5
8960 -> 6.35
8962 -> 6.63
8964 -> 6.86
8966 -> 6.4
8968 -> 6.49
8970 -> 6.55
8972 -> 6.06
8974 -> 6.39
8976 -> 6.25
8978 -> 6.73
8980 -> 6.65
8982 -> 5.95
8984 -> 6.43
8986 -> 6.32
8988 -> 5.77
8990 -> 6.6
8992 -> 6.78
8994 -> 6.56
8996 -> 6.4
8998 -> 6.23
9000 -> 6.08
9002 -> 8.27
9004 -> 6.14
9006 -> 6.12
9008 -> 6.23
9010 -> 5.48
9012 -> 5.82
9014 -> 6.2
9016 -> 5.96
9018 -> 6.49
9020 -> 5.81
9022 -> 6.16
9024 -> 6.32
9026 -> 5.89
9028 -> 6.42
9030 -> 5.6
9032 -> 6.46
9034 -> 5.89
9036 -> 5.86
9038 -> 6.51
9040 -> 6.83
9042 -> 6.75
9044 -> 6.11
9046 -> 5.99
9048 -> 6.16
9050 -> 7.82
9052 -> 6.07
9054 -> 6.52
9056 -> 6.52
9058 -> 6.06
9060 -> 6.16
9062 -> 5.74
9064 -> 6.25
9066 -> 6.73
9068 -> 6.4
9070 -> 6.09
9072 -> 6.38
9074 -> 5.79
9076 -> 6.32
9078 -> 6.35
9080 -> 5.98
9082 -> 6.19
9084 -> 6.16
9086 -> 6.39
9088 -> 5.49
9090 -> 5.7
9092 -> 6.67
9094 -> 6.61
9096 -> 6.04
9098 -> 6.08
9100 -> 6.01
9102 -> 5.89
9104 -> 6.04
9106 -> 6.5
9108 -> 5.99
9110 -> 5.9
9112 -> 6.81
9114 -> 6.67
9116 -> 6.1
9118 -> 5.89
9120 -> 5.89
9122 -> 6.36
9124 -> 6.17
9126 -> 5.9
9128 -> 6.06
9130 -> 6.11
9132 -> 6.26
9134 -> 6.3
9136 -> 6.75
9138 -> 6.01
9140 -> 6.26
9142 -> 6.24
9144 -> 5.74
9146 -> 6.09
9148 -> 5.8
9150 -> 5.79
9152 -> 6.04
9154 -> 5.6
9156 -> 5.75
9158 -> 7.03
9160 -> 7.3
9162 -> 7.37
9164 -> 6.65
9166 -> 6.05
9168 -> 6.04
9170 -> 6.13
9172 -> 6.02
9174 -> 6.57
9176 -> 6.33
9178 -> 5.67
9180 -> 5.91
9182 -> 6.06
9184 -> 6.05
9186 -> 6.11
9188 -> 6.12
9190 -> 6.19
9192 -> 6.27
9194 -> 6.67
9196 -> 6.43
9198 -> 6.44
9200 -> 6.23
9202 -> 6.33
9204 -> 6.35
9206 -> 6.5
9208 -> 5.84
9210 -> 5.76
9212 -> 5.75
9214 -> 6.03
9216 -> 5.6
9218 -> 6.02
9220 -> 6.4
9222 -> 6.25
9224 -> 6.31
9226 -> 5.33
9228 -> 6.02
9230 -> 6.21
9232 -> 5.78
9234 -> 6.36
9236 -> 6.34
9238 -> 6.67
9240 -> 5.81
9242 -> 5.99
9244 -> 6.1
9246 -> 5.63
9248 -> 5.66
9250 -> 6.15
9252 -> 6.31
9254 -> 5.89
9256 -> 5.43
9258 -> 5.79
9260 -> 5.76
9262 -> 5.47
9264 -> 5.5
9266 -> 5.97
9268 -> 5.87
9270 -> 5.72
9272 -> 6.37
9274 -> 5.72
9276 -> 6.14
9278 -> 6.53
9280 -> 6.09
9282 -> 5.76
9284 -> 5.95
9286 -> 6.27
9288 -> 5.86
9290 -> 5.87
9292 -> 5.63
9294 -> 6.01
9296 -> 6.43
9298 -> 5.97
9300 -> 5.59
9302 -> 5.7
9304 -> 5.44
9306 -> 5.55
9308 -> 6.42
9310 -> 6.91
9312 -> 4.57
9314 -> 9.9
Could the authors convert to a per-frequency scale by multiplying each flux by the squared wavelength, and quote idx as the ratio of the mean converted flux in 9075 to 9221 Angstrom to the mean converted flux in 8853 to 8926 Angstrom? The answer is 1.0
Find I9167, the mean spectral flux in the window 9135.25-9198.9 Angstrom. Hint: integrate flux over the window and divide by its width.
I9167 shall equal 6.23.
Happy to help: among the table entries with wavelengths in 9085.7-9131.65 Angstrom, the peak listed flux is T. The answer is 6.81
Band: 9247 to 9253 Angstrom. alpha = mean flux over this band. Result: 6.04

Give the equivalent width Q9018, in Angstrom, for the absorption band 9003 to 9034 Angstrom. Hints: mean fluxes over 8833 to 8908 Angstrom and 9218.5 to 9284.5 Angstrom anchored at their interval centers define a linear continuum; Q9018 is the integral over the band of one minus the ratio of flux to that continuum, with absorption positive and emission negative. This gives 0.7 Angstrom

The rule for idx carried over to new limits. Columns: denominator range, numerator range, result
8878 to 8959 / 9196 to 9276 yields 1.02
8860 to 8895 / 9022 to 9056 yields 1.03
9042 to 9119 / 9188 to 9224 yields 1.02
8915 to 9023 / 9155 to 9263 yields 1.03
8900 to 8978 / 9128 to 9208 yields 1.04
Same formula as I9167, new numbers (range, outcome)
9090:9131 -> 6.17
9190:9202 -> 6.38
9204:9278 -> 5.97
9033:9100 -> 6.26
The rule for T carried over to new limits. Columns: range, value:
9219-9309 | 6.67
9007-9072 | 7.82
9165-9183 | 6.57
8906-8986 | 7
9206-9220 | 6.5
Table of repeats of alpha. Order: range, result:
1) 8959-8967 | 6.56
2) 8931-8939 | 6.1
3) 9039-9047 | 6.42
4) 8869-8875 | 6.54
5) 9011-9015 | 6.01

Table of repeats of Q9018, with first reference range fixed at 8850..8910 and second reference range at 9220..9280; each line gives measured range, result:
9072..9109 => 0.1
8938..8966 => 0.2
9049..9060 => -0.7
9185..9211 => -0.9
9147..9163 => -0.7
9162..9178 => -0.6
